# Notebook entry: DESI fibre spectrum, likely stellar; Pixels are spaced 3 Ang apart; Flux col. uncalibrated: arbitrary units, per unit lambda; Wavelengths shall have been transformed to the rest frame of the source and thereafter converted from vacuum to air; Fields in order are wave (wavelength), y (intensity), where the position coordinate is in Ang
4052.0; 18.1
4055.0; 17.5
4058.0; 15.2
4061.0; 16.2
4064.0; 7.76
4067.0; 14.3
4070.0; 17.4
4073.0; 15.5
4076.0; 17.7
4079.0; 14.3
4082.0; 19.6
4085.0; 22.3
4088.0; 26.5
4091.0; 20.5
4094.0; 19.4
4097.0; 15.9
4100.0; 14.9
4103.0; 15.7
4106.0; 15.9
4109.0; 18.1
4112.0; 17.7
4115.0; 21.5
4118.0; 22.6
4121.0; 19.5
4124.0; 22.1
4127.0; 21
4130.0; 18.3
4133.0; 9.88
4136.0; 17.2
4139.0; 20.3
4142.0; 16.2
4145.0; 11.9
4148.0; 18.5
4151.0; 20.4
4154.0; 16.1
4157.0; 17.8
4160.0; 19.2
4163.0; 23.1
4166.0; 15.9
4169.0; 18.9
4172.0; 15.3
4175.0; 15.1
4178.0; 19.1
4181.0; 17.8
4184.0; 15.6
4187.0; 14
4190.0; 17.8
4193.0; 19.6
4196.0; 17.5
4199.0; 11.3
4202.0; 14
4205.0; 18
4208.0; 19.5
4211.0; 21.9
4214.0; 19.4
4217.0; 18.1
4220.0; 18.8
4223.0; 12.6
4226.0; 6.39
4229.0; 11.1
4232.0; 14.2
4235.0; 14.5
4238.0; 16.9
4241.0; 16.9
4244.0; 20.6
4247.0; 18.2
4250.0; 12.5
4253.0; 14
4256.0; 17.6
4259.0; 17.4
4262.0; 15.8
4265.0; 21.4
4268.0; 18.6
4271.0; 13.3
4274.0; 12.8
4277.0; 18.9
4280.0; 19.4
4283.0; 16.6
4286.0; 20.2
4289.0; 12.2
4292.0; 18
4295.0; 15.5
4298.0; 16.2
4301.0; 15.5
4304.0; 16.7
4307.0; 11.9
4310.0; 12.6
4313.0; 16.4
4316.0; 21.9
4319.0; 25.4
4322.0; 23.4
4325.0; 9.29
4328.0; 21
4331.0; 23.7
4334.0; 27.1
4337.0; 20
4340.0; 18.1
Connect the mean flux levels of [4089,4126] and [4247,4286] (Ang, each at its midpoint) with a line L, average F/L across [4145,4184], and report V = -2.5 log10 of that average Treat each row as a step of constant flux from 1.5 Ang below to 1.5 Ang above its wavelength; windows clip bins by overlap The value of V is 0.02 mag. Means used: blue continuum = 18.8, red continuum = 16.7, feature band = 17.8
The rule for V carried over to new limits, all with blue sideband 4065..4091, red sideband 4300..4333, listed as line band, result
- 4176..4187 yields 0.084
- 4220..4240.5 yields 0.344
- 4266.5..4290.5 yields 0.106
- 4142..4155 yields 0.100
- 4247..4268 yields 0.092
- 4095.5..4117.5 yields 0.060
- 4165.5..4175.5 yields 0.114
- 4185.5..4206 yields 0.145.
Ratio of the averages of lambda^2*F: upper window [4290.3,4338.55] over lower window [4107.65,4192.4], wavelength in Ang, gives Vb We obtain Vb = 1.11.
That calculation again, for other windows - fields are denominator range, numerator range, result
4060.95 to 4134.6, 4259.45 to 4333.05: 1.08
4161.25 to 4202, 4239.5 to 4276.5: 1.02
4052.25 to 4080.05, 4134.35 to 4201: 1.18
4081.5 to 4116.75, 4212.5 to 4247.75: 0.87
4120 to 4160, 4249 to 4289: 1.00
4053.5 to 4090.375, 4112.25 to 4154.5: 1.10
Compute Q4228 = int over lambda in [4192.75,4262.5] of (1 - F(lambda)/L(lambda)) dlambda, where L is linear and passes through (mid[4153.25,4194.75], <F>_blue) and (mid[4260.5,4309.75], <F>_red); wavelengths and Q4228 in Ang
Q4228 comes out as 3.73 Ang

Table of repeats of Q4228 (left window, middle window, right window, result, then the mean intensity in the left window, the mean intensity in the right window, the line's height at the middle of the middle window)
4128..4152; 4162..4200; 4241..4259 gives -0.8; 16.6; 16.7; 16.6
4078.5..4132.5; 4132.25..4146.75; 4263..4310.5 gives 2.5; 19.1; 16.3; 18.6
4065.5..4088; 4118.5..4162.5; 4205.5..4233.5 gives -2.5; 17.9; 15.9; 17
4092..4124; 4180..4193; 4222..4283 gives 0.2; 18.3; 15.7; 16.9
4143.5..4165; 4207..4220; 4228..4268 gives -2.0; 18.1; 16.4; 17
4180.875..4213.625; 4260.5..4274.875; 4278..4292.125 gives 0.6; 17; 17.3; 17.2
